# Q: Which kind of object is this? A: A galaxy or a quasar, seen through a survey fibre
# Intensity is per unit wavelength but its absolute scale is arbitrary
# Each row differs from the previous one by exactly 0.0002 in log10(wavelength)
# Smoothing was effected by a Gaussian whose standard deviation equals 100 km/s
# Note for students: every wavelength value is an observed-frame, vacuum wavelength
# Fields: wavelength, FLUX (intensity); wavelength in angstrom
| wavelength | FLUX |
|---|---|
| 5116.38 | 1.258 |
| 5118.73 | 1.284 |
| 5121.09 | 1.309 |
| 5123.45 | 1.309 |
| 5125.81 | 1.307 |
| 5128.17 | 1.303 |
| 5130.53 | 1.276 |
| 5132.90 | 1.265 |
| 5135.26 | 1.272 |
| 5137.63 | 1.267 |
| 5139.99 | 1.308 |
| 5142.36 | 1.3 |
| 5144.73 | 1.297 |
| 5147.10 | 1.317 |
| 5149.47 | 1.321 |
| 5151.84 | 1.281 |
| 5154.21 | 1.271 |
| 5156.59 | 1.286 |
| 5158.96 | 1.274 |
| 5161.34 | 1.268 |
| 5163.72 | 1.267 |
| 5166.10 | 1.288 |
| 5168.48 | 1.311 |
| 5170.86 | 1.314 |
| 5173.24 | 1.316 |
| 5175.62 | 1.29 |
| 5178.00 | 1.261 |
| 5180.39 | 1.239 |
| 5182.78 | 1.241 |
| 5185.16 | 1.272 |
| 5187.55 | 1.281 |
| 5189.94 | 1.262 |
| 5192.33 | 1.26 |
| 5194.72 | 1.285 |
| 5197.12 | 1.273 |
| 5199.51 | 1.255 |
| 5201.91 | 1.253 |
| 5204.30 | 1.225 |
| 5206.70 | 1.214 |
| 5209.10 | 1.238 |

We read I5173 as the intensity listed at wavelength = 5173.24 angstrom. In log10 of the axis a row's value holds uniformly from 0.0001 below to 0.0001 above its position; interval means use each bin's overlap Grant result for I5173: 1.316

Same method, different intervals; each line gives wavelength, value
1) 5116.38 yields 1.258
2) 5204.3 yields 1.225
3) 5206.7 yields 1.214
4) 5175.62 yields 1.29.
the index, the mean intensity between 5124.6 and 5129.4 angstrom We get 1.31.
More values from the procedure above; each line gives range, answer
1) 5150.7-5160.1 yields 1.28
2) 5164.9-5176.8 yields 1.3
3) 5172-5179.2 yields 1.29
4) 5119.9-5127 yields 1.31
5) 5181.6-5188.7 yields 1.27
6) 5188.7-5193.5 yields 1.26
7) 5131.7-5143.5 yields 1.28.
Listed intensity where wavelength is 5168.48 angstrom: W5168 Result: 1.311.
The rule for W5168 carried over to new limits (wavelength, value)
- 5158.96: 1.274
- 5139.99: 1.308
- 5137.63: 1.267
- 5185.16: 1.272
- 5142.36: 1.3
